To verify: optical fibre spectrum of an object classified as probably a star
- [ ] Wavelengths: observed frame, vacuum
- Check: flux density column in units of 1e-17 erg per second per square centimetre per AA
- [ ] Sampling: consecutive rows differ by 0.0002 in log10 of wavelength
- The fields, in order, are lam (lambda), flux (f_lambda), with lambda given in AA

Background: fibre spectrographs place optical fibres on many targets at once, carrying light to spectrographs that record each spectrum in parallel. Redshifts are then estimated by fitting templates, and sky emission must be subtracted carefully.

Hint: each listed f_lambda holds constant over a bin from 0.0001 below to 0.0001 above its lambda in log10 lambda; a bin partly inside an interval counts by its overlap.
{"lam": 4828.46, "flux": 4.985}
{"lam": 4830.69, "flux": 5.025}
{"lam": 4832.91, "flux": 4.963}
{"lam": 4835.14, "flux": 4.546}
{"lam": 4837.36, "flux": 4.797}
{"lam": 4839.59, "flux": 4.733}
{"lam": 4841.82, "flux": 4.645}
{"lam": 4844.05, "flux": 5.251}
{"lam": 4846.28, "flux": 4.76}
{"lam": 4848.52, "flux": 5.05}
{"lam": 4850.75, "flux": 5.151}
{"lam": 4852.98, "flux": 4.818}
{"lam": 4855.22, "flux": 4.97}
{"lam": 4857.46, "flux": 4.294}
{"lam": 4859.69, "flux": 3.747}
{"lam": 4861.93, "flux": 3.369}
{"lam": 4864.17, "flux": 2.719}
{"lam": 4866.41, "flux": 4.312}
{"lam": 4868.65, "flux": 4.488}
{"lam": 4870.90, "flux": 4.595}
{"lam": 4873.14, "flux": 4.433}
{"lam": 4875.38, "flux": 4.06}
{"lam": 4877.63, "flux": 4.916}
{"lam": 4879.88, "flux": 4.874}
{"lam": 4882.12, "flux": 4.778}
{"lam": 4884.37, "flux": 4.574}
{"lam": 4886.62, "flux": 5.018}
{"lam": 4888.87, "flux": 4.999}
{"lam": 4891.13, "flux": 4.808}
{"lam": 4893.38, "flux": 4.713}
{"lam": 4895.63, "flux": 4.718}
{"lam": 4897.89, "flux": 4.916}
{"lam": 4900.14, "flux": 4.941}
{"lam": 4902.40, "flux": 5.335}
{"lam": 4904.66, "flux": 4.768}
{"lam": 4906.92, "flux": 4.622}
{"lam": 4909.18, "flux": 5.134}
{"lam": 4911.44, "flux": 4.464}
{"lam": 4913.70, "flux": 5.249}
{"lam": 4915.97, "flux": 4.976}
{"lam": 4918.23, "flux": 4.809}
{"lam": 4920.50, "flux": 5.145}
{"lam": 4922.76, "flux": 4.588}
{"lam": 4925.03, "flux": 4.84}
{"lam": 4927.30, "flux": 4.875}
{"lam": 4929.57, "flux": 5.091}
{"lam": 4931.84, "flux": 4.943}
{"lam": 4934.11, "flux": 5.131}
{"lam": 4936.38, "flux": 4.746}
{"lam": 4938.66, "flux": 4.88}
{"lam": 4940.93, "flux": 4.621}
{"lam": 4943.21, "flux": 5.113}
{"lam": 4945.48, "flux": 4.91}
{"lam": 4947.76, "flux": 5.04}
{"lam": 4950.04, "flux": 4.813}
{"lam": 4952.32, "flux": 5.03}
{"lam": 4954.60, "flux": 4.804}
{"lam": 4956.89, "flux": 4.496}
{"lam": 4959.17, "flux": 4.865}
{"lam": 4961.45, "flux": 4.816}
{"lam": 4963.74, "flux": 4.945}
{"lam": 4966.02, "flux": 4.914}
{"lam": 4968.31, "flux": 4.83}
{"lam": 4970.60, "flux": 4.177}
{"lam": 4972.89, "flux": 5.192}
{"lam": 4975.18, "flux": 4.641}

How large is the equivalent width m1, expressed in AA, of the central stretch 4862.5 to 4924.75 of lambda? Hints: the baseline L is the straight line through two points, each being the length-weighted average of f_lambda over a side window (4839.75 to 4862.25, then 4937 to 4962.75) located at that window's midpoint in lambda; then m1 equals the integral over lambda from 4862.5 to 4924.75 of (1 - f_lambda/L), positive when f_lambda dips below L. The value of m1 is 0.6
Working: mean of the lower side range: 4.65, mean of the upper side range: 4.85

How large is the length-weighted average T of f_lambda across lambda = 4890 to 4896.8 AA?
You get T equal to 4.75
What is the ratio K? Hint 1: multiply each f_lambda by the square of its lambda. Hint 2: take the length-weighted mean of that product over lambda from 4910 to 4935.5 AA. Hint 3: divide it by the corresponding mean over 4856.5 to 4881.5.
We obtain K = 1.20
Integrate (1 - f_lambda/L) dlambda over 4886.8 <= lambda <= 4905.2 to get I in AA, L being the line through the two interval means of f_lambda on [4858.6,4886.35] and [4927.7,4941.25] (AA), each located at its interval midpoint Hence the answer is -1.6 AA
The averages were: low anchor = 4.26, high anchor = 4.92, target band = 4.91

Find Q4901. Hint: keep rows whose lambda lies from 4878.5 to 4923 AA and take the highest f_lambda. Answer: 5.335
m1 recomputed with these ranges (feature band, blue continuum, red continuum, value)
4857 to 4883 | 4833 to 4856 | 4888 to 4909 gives 3.6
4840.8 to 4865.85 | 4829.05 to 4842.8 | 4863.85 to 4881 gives 0.9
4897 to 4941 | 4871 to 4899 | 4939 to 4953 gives -0.7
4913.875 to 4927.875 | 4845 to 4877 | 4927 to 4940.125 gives -0.2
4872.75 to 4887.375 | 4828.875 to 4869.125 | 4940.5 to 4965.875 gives -0.1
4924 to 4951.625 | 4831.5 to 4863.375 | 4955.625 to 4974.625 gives -1.0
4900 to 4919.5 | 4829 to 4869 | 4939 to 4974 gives -0.9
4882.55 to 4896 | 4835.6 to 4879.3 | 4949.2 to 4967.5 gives -0.6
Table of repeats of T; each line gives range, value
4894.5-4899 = 4.82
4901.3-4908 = 4.91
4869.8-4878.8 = 4.5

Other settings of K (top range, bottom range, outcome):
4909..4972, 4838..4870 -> 1.13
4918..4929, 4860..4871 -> 1.30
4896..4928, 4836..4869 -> 1.12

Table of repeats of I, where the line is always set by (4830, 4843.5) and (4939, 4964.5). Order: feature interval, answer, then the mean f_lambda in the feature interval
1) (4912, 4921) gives -0.3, 5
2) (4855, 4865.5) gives 2.4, 3.73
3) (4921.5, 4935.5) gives -0.2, 4.91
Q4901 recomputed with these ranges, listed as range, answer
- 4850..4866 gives 5.151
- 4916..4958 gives 5.145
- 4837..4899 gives 5.251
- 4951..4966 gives 5.03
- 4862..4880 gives 4.916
